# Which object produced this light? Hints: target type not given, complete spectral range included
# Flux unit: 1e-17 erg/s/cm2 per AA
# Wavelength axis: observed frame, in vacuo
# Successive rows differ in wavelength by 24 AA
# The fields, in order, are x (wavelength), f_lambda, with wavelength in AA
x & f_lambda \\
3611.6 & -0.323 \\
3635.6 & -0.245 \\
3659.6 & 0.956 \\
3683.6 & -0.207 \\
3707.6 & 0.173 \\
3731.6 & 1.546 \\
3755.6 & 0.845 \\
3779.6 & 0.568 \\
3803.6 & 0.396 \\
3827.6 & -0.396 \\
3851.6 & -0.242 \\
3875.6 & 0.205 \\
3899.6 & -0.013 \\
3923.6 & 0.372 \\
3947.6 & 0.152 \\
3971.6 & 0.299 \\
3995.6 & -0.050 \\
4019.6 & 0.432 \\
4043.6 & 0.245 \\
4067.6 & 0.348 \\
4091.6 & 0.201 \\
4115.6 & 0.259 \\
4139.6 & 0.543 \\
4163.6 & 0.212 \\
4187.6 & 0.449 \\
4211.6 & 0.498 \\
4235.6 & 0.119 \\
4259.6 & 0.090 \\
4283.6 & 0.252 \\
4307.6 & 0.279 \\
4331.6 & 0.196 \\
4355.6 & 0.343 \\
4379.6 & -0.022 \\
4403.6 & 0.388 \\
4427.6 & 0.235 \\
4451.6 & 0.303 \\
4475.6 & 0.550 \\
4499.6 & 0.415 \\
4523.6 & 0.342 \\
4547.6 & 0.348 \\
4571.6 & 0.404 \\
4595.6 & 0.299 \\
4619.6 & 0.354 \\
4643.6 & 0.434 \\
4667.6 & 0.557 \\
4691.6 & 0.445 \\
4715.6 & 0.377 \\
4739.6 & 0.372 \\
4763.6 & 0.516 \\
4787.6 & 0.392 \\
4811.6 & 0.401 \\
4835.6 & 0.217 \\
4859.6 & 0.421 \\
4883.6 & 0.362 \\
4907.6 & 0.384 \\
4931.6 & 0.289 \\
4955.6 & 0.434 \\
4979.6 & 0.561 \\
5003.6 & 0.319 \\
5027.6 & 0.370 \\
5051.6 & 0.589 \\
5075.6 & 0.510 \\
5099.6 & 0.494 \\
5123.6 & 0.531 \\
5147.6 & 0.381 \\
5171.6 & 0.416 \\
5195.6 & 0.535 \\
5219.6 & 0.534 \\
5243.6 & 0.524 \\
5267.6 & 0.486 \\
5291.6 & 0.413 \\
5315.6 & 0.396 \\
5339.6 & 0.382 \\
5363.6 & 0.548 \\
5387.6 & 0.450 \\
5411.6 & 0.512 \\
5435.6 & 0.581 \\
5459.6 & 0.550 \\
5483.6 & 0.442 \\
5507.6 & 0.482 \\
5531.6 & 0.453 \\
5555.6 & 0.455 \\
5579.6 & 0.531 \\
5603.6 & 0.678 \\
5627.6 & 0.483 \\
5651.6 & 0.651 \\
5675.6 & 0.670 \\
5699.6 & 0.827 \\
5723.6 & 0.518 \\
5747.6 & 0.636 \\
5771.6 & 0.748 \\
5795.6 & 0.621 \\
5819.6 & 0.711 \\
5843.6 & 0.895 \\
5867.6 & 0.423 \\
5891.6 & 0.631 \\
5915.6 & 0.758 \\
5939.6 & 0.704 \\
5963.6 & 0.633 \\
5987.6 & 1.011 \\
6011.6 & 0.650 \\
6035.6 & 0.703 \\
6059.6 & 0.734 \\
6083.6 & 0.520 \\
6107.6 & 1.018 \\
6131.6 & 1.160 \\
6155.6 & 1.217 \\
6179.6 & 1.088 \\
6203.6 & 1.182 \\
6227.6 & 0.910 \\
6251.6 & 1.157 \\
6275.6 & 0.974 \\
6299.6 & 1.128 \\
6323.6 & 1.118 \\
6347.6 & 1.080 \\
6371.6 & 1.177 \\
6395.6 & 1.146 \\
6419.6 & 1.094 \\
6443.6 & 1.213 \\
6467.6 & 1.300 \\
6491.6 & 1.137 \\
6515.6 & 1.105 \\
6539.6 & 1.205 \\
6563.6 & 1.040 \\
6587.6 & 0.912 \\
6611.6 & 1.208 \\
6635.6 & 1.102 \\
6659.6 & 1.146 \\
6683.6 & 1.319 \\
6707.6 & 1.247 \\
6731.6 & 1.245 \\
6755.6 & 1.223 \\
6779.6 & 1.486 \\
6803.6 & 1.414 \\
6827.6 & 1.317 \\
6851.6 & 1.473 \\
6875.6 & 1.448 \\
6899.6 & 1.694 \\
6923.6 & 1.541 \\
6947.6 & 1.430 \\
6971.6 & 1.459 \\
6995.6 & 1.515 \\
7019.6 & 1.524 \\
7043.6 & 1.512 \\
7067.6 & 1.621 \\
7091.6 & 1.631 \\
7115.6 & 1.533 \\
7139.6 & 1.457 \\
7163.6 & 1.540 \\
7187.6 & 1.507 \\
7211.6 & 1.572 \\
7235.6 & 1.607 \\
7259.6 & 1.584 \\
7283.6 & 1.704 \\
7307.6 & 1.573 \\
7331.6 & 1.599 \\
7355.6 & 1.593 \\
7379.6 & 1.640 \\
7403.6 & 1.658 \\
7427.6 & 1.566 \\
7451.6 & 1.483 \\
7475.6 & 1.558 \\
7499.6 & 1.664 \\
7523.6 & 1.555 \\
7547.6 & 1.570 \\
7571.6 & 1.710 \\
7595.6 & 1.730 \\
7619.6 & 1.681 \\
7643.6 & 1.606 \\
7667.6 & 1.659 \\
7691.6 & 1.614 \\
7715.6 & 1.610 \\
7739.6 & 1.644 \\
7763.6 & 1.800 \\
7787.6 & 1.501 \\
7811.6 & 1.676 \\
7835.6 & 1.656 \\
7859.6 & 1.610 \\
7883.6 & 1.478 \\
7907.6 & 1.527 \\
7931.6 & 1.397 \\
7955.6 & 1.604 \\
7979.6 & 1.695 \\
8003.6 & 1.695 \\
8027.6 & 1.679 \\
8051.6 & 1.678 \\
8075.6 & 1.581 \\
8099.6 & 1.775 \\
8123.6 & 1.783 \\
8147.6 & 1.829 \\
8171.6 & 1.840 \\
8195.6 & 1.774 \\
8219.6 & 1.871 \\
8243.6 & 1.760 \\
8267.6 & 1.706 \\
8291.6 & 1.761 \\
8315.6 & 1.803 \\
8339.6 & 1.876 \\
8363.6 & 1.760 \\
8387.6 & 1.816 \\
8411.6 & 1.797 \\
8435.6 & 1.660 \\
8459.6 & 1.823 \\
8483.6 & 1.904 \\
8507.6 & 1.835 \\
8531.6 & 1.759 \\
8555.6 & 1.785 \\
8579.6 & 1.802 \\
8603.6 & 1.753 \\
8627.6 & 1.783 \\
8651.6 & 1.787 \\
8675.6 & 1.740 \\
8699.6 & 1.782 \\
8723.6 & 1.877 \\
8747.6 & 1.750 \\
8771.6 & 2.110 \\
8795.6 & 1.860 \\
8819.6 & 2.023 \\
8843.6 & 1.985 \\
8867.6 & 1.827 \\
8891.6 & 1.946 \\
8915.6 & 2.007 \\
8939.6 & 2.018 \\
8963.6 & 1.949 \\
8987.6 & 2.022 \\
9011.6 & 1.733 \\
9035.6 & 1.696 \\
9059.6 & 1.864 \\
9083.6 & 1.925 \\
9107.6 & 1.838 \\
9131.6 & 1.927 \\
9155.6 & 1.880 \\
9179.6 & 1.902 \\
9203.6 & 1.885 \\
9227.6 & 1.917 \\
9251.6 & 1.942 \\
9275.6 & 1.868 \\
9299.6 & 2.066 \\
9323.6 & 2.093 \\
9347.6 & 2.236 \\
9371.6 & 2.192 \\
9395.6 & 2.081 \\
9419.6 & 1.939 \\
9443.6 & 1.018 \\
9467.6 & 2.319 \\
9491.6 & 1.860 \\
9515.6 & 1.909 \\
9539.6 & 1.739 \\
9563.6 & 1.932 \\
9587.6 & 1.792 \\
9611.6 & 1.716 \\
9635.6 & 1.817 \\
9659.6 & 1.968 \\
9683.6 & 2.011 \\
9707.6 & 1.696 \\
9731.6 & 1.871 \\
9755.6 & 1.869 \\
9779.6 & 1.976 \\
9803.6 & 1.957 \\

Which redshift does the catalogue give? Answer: 0.53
